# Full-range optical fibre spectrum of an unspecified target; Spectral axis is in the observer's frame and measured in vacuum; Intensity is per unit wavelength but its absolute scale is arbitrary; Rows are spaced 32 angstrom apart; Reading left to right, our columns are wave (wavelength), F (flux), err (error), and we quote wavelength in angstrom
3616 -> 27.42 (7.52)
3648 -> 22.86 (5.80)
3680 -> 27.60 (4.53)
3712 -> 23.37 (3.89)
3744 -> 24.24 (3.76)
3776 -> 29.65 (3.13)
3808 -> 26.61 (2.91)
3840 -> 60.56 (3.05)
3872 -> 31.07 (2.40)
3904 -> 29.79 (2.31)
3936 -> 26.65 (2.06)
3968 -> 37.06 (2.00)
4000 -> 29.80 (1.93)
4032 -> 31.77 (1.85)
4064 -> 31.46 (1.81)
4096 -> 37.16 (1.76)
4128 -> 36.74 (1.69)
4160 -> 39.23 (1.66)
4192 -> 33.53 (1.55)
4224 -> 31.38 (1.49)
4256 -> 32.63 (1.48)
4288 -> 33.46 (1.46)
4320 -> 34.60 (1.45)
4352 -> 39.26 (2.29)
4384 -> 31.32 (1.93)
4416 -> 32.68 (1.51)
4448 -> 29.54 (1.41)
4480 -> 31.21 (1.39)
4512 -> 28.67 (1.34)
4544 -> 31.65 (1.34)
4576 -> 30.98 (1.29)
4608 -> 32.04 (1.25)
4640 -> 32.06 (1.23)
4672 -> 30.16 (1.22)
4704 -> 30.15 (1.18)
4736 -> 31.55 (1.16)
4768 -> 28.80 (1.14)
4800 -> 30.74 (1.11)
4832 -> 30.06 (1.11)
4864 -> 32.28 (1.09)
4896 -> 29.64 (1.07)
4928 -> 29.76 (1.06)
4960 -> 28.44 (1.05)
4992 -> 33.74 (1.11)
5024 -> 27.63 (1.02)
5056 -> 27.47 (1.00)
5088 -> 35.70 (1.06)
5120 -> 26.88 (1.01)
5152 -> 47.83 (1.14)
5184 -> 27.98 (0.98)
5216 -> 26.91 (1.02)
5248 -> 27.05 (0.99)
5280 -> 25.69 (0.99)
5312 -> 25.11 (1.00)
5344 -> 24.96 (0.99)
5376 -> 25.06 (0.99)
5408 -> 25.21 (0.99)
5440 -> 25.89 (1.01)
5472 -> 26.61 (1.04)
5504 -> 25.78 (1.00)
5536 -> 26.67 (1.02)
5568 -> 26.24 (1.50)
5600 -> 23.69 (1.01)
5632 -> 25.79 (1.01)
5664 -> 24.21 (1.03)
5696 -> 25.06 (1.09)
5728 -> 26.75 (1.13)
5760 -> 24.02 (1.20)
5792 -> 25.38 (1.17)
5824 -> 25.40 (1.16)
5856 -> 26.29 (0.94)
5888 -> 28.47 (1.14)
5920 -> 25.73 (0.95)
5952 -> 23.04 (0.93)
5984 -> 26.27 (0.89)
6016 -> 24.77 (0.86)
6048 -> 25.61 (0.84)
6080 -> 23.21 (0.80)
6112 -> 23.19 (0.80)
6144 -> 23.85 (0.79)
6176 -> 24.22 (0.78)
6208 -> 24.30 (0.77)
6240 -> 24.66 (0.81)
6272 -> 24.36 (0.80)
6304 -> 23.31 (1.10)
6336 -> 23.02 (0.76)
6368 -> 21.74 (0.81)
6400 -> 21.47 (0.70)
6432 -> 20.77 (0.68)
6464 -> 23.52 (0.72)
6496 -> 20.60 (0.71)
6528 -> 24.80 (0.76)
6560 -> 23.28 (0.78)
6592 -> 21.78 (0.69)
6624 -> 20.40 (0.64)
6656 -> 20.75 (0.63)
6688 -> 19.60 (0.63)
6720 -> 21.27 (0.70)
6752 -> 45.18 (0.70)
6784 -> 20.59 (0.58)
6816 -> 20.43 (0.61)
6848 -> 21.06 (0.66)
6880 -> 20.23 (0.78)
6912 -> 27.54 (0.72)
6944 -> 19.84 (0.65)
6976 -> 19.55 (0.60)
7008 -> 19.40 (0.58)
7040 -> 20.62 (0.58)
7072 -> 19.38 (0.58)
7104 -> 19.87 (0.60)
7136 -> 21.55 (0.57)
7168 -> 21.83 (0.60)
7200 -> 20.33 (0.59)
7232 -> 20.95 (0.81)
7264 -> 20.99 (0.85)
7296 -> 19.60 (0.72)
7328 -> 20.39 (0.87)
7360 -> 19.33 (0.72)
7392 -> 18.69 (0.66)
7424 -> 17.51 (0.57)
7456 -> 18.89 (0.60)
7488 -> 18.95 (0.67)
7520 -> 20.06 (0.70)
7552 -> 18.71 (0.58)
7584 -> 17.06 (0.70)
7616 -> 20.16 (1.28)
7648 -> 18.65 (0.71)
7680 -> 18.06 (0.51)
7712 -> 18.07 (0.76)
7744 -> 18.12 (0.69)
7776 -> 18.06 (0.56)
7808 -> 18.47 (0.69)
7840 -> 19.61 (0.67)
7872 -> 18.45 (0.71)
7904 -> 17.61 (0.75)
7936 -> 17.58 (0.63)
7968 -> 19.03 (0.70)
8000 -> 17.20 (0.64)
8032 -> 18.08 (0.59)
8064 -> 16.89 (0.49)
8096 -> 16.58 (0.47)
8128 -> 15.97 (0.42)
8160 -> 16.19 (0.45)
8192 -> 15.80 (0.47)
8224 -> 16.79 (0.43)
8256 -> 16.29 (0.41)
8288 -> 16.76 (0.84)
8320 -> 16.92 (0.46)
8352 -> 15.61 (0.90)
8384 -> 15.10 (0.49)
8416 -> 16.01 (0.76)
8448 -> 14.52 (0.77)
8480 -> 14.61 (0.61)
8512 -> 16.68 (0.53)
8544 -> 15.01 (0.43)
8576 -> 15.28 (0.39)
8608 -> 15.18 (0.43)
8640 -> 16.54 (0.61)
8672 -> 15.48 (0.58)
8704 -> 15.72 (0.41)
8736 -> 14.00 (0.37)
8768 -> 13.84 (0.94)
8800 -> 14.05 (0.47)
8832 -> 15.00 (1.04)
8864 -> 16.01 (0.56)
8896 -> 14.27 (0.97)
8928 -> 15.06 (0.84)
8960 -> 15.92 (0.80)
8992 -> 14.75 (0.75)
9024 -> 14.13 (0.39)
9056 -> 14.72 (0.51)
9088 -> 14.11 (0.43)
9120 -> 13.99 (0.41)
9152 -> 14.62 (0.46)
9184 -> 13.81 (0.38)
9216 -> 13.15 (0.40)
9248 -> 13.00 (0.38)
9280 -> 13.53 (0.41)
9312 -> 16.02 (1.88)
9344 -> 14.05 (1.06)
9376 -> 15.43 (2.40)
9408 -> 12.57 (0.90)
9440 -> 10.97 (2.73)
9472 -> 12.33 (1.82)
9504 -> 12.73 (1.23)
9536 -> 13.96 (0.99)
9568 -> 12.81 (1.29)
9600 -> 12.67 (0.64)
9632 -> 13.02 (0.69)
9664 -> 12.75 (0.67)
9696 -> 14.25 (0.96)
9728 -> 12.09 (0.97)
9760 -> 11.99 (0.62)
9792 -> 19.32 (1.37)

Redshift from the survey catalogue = 0.03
